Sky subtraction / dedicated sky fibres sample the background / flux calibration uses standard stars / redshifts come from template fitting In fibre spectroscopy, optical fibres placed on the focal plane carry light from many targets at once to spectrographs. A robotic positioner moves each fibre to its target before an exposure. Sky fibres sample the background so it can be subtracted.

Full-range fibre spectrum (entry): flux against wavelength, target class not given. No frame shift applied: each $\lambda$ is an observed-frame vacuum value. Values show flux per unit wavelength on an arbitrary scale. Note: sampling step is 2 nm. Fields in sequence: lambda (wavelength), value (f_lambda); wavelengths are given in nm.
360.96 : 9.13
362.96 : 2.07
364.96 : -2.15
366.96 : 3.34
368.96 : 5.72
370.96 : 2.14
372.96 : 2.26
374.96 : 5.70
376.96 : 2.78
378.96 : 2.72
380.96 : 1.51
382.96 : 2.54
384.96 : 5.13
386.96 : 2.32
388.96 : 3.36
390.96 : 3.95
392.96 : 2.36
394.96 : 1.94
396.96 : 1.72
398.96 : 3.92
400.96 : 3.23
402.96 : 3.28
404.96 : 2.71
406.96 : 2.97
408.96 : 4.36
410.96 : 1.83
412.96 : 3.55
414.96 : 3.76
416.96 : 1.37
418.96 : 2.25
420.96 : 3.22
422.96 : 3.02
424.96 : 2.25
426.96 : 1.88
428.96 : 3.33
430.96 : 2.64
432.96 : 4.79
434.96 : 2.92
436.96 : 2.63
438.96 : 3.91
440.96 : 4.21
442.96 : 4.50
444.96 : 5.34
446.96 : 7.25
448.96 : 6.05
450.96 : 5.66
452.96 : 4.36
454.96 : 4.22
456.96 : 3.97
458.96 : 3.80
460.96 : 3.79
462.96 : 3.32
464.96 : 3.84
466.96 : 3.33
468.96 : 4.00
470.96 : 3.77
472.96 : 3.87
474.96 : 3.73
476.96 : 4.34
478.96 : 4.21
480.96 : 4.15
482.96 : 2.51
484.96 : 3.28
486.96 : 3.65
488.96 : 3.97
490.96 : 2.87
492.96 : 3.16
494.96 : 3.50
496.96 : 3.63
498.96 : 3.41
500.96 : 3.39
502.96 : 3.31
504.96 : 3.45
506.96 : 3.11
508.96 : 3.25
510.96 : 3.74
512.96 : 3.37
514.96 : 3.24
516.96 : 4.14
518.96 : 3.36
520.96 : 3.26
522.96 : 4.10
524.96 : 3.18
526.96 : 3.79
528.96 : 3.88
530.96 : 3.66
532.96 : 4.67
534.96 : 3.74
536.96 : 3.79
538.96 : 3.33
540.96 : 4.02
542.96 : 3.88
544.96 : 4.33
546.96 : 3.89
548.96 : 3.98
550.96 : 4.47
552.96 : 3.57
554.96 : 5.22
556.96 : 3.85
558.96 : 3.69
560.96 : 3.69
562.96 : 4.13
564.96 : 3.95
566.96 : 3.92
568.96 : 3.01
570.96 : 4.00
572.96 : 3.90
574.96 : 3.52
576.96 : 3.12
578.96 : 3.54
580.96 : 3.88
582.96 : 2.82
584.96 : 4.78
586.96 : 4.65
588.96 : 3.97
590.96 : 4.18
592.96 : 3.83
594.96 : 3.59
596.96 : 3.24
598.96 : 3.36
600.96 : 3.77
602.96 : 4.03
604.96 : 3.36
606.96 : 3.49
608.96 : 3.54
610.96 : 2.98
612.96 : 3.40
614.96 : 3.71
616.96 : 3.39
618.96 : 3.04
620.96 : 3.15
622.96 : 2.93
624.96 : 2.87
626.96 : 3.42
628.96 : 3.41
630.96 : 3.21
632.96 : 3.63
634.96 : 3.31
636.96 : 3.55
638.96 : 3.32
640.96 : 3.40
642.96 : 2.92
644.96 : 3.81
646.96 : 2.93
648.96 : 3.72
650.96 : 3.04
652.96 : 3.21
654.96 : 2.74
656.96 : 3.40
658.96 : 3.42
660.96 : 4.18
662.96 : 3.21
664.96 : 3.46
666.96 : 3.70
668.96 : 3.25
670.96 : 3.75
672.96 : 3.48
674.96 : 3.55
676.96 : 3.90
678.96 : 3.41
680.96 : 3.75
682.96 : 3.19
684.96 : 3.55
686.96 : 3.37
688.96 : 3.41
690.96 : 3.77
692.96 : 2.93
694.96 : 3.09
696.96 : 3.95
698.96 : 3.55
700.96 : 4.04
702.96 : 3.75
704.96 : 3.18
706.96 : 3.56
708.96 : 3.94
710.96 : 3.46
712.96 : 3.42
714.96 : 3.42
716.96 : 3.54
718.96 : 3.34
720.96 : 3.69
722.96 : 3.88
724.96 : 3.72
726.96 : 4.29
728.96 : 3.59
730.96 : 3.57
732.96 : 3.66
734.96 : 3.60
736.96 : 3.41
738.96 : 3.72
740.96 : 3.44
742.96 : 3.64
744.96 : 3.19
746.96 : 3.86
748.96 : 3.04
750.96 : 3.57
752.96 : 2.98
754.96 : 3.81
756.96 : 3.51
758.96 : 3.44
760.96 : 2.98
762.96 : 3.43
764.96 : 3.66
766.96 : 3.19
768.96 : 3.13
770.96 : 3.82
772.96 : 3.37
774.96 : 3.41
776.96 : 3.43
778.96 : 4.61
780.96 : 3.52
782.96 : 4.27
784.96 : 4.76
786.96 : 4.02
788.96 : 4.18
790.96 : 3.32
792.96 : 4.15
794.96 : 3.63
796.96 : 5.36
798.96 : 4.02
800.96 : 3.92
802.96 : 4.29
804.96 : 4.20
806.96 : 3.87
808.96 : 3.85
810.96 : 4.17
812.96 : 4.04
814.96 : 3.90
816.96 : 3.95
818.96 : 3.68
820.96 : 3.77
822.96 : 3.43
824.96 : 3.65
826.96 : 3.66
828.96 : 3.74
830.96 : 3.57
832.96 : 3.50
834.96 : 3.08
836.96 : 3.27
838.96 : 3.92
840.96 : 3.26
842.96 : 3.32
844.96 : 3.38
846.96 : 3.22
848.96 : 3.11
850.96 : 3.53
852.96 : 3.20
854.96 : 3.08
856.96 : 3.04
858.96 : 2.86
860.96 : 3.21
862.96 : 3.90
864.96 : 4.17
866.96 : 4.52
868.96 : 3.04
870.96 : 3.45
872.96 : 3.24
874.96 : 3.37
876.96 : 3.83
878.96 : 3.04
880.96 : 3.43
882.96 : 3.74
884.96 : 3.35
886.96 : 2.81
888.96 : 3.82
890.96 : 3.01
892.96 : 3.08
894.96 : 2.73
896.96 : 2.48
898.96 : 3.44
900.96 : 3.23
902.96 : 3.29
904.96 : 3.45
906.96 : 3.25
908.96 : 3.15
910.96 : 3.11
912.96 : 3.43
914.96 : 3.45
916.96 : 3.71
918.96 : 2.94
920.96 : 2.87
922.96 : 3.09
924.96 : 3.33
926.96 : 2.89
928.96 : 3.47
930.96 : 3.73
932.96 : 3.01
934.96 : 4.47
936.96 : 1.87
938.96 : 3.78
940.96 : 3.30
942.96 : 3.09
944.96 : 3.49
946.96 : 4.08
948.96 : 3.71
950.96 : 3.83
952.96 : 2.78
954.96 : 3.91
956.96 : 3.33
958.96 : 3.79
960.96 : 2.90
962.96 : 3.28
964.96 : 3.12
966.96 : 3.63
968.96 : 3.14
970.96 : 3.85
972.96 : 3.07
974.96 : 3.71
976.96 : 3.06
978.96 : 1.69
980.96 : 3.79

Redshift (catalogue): 0.20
